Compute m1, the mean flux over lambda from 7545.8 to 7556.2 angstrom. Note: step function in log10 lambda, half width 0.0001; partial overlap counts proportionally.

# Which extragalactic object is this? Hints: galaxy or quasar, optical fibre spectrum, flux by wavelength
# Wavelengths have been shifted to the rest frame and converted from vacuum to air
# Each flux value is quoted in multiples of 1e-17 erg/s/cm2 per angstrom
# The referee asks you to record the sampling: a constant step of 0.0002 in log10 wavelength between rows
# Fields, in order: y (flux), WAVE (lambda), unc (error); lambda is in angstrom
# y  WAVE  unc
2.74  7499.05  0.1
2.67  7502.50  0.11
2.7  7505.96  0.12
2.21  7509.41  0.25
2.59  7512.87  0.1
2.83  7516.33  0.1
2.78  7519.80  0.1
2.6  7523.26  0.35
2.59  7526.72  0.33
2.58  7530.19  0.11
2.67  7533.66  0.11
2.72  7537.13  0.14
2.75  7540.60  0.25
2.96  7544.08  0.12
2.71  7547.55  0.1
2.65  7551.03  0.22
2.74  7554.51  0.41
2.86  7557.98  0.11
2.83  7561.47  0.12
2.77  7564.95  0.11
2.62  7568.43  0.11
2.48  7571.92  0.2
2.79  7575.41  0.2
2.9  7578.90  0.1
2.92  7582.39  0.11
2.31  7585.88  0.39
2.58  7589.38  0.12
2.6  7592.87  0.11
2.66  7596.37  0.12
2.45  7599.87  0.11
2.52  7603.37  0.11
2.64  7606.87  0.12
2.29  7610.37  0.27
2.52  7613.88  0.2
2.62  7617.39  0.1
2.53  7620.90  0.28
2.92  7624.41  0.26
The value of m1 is 2.7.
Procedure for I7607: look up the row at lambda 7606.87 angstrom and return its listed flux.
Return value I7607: 2.64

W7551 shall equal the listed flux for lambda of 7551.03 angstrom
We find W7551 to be 2.65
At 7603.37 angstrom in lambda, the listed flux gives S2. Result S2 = 2.52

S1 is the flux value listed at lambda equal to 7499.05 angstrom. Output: 2.74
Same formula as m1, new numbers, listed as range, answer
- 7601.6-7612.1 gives 2.49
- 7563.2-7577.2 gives 2.67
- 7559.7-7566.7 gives 2.8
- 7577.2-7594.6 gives 2.66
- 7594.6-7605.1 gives 2.54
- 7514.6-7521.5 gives 2.8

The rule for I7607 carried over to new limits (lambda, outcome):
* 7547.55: 2.71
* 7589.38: 2.58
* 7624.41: 2.92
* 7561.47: 2.83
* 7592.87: 2.6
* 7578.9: 2.9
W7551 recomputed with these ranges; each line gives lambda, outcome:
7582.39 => 2.92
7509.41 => 2.21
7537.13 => 2.72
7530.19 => 2.58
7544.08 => 2.96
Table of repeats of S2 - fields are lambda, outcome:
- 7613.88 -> 2.52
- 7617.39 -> 2.62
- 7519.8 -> 2.78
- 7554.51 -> 2.74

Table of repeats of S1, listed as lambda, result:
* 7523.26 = 2.6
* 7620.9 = 2.53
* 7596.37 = 2.66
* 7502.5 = 2.67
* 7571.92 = 2.48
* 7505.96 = 2.7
